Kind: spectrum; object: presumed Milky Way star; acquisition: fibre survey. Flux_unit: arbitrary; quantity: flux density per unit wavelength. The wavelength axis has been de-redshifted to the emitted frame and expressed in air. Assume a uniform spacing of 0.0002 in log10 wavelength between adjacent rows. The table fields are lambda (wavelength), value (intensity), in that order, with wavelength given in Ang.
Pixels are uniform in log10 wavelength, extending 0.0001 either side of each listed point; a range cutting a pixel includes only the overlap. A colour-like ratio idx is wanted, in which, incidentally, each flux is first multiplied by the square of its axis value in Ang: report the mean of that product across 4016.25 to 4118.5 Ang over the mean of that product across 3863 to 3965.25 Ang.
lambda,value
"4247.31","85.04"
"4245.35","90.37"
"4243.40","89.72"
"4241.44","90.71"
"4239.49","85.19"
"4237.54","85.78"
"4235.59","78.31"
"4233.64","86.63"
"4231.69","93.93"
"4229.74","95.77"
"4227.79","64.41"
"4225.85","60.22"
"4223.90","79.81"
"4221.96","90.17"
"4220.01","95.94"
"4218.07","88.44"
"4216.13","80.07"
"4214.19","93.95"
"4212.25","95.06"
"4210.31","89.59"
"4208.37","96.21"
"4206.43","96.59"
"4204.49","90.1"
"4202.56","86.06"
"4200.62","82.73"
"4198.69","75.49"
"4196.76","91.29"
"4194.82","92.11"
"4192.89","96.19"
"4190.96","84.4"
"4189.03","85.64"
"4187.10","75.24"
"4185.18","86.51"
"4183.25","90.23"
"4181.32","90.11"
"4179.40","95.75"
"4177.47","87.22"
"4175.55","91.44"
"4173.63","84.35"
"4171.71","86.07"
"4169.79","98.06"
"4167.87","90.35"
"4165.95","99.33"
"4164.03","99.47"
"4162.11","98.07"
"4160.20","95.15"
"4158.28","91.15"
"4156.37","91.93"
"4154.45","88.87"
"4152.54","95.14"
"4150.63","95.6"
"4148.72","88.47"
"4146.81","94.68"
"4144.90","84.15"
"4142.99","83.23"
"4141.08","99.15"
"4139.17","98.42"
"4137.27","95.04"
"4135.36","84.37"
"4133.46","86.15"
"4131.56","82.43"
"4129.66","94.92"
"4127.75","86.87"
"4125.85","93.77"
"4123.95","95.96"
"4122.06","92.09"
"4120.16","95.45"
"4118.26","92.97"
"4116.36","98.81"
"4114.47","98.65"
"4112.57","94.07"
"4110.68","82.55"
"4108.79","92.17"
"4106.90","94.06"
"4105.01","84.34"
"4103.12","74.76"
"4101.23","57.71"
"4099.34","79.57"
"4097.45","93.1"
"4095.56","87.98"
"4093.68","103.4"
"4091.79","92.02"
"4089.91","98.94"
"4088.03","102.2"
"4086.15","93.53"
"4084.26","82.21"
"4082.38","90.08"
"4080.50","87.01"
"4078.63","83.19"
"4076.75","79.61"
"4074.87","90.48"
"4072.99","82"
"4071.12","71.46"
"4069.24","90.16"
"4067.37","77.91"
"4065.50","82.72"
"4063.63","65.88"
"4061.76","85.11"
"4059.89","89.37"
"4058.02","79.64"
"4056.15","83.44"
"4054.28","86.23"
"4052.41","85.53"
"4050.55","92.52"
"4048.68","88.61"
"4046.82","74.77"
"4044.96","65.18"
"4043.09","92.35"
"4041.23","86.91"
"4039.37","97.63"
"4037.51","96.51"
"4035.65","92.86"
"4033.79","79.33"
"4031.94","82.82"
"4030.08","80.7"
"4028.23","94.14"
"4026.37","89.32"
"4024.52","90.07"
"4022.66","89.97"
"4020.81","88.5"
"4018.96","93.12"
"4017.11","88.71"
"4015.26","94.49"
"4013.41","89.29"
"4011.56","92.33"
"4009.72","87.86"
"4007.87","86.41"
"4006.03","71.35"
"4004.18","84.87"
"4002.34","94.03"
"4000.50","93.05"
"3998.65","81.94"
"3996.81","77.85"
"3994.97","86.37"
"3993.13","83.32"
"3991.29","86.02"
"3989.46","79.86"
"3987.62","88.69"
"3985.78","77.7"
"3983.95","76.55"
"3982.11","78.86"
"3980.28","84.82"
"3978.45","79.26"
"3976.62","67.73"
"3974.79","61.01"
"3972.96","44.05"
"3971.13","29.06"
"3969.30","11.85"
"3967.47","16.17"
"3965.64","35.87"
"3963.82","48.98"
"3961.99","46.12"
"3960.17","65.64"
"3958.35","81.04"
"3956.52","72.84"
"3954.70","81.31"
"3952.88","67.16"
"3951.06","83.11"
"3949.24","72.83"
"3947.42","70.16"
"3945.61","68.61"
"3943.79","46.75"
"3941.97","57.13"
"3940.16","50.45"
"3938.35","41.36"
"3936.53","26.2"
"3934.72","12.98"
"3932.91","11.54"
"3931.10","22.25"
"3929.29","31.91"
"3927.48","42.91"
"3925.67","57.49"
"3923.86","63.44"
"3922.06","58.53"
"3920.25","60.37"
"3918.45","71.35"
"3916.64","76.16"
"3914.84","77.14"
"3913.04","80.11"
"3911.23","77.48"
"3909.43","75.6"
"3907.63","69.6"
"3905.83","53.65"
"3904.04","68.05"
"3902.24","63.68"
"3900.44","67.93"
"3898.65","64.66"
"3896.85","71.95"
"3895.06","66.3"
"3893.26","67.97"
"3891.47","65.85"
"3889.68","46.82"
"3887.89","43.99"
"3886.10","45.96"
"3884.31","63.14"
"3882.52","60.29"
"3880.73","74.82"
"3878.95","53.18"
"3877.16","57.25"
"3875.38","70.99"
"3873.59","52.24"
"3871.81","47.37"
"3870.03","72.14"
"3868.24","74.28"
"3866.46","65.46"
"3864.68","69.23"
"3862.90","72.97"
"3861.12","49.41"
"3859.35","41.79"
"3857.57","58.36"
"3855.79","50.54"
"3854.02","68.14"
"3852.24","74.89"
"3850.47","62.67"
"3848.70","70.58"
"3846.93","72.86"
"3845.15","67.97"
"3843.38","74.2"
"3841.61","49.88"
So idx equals 1.57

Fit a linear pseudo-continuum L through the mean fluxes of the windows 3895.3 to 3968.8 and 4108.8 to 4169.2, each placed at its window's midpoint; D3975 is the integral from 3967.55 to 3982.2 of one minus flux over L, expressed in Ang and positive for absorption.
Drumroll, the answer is 2.6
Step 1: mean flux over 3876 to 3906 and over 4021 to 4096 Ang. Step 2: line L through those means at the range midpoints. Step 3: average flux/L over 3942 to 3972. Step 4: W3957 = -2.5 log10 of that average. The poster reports 0.253 mag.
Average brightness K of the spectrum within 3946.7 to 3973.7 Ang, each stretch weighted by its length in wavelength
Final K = 55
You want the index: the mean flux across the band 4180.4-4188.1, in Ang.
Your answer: 85.5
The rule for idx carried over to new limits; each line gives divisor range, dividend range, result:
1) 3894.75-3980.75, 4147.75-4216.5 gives 1.79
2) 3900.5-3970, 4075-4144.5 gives 1.75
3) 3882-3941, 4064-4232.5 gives 1.78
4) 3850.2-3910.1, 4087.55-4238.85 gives 1.66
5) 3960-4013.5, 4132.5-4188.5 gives 1.41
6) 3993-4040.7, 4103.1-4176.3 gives 1.11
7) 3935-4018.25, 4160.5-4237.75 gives 1.43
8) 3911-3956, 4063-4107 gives 1.64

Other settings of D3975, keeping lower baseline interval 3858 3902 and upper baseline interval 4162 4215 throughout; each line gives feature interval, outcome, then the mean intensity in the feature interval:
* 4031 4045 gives -2.2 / 88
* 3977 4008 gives -4.7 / 82.7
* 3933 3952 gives 4.5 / 51.2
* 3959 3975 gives 6.8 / 39.6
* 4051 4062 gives -1.1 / 85.2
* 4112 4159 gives -3.9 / 92.1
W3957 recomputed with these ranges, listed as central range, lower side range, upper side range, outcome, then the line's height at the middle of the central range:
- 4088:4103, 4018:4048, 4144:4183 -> 0.022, 89.6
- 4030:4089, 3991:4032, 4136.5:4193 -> 0.044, 88.6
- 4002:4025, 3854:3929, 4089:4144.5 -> -0.143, 77.4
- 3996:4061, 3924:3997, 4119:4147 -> -0.222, 71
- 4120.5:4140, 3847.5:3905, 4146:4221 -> -0.068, 85.6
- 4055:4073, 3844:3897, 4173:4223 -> -0.040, 77.9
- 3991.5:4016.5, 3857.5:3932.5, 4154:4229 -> -0.211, 71.1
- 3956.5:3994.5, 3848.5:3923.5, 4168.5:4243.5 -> 0.128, 70.4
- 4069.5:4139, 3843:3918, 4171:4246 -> -0.115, 79.9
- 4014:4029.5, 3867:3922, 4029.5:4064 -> -0.117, 81.5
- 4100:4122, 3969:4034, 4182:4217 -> -0.040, 84.7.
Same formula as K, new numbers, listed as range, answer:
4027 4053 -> 86.5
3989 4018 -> 86.2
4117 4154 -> 91.5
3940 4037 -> 74.4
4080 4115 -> 88.8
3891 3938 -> 57.6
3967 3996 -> 66.6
